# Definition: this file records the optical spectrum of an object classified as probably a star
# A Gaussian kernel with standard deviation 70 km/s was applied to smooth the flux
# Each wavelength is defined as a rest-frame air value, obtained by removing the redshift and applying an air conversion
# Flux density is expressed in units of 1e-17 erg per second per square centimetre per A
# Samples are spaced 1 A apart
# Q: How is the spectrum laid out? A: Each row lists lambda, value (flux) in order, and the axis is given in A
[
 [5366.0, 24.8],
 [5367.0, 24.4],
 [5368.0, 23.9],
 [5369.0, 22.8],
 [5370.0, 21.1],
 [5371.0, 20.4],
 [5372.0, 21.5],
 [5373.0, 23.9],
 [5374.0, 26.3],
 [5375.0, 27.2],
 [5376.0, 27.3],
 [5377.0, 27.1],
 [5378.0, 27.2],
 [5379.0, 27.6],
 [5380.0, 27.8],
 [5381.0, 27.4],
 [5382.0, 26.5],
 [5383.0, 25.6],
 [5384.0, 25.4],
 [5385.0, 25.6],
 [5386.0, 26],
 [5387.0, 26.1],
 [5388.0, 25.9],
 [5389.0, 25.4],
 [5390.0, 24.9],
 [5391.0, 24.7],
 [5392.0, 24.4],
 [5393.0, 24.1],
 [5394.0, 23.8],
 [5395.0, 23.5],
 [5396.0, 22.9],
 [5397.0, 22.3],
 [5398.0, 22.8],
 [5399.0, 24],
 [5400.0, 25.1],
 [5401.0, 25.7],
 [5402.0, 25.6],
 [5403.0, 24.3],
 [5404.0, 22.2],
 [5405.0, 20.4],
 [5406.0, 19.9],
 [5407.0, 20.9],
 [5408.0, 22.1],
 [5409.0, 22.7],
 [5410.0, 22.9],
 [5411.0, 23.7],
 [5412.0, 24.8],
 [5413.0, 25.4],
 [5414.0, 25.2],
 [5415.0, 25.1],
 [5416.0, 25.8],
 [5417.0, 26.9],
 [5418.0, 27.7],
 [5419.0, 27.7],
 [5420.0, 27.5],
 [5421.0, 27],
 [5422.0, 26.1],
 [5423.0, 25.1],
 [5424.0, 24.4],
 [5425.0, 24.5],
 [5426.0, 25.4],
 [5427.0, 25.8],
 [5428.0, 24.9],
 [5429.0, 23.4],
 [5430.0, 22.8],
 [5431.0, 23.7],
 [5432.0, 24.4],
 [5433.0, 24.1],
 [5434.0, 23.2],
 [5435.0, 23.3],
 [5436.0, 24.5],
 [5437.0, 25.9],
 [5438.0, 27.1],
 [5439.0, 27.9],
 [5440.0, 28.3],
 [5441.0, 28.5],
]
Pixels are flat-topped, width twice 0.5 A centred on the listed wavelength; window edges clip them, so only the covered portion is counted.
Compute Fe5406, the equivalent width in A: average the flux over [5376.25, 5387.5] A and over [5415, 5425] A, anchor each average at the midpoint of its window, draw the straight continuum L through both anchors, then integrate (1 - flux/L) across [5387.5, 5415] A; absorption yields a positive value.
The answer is 2.8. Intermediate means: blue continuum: 26.6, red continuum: 26.3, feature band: 23.7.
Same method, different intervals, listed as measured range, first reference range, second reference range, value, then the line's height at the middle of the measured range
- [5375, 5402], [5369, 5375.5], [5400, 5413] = -2.49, 23.2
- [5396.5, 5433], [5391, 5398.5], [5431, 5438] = -0.67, 23.9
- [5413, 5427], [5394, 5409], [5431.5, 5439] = -1.16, 24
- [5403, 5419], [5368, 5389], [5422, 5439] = 0.70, 24.9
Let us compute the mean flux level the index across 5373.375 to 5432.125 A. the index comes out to 24.9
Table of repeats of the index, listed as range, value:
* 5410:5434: 25.2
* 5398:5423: 24.5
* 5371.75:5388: 26.2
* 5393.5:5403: 24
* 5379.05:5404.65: 24.9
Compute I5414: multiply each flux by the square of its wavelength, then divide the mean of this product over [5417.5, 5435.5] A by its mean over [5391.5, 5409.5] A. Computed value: 1.1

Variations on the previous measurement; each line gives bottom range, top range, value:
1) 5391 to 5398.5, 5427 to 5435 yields 1.03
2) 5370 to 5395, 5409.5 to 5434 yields 1.01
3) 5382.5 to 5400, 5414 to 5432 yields 1.05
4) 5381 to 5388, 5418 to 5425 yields 1.03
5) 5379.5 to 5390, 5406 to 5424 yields 0.97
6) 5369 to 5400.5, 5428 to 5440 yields 1.01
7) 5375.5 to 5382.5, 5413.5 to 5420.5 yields 0.99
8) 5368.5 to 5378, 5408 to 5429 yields 1.06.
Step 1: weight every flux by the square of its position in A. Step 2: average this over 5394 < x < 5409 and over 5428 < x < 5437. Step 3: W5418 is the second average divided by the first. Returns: 1.05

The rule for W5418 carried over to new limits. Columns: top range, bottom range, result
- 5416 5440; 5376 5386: 0.97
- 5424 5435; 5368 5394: 0.98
